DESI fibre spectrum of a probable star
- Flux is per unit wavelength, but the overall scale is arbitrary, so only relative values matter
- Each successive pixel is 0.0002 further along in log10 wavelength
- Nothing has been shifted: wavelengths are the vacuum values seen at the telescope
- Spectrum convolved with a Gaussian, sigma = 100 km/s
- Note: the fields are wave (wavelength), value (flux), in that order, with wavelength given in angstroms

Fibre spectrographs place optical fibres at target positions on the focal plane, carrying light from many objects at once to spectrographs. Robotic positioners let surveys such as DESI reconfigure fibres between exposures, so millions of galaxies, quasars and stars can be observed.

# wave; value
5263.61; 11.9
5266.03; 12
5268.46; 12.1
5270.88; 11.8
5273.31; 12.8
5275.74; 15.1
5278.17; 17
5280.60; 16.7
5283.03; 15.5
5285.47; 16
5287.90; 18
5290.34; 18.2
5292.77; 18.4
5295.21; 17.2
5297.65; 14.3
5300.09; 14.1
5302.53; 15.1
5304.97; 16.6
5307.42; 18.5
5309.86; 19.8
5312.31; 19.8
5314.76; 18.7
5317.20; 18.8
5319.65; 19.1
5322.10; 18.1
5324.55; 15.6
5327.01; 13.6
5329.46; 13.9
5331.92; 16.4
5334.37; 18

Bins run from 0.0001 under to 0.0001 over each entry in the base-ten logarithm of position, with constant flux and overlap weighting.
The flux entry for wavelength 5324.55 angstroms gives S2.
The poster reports 15.6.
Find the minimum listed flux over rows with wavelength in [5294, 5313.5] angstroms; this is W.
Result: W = 14.1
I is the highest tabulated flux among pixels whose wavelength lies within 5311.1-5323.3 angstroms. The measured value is 19.8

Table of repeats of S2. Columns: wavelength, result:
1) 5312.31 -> 19.8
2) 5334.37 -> 18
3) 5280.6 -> 16.7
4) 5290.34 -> 18.2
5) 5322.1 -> 18.1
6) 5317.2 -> 18.8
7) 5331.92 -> 16.4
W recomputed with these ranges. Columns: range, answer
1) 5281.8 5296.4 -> 15.5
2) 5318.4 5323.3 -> 18.1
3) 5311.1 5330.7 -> 13.6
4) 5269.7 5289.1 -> 11.8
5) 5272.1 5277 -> 12.8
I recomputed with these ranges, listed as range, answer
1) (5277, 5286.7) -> 17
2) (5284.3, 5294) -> 18.4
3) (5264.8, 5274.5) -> 12.8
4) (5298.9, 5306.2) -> 16.6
